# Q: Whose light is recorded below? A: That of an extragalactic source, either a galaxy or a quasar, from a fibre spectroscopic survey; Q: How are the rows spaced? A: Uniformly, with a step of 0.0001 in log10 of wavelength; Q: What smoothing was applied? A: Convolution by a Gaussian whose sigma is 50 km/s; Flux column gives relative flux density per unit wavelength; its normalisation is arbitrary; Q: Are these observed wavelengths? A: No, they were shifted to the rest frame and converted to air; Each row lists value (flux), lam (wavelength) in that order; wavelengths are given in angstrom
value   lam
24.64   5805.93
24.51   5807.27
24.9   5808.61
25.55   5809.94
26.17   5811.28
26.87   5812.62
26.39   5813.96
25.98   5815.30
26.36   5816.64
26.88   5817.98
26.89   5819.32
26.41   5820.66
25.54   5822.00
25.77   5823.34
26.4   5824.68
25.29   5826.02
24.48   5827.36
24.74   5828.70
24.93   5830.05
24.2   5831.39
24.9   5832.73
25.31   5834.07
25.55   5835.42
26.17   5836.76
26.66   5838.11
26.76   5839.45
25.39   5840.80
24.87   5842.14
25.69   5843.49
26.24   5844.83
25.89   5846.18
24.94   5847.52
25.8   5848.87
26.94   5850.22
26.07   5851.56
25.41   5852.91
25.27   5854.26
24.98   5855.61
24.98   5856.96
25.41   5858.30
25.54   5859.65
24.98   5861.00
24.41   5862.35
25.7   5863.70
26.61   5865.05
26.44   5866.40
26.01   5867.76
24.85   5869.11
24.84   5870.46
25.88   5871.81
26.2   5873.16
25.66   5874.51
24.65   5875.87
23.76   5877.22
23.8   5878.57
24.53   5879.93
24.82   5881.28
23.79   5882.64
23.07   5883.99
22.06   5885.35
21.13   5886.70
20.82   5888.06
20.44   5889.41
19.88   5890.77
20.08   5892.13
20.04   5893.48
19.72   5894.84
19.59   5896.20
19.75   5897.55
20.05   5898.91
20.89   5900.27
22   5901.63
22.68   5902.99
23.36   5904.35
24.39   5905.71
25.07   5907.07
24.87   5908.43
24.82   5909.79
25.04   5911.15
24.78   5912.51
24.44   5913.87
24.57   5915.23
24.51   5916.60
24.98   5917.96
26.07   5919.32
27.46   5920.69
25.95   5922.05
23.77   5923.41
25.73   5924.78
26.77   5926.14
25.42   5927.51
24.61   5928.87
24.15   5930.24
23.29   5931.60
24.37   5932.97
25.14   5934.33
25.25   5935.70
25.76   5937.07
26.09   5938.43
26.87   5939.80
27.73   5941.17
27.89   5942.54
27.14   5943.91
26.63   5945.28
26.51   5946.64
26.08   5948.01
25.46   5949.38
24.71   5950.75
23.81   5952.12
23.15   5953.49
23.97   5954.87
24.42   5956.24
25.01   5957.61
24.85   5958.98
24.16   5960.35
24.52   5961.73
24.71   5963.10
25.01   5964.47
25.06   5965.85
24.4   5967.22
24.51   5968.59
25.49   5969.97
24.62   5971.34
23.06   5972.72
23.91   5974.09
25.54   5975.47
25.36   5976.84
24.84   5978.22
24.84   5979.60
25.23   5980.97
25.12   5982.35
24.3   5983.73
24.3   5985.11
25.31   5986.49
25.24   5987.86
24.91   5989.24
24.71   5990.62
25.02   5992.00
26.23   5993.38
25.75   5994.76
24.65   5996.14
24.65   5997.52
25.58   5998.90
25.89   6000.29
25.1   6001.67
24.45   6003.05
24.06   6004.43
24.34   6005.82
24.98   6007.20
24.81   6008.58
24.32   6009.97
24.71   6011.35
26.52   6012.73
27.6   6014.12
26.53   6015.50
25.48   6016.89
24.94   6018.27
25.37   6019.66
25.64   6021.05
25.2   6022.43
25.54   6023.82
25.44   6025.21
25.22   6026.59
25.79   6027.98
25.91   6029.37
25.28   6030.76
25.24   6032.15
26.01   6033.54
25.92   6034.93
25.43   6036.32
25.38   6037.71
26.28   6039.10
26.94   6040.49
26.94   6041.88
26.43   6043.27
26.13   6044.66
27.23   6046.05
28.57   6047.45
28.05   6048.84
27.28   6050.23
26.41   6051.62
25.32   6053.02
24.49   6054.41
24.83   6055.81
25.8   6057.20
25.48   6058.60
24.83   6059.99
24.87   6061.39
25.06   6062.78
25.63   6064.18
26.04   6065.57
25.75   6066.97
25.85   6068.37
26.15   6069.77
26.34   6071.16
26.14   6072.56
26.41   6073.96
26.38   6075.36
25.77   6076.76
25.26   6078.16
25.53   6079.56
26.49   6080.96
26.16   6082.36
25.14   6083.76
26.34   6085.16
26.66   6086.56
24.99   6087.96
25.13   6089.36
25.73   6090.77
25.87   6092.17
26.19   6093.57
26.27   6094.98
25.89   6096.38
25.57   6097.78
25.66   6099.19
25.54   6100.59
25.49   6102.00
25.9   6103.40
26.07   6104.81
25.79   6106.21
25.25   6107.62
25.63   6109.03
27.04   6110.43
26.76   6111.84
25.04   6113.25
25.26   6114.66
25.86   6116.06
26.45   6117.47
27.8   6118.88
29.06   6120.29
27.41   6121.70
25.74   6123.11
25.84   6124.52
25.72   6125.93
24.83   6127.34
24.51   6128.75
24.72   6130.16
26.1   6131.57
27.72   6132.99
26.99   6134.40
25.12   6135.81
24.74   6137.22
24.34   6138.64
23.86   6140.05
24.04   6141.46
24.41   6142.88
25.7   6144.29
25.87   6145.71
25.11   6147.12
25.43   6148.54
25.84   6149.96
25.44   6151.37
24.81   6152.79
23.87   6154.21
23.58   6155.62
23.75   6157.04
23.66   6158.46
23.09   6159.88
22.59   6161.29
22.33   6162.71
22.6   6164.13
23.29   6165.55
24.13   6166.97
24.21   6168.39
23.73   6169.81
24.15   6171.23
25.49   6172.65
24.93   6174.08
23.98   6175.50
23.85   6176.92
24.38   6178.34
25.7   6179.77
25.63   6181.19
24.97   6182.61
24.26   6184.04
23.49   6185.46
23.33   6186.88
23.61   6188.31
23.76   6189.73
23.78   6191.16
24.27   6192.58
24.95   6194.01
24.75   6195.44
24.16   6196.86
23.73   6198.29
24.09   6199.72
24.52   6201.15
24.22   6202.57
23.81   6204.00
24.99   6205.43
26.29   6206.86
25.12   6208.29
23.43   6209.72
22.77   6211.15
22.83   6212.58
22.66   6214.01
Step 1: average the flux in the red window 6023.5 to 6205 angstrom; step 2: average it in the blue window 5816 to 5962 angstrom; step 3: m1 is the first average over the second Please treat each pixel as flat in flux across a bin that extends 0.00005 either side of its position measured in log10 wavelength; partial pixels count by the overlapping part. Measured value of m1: 1.02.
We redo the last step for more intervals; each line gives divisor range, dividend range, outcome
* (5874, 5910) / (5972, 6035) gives 1.13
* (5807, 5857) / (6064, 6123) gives 1.01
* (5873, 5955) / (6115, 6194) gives 1.03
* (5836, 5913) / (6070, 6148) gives 1.07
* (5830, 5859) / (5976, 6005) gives 0.98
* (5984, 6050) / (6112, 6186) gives 0.97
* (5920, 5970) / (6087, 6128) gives 1.03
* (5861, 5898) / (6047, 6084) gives 1.11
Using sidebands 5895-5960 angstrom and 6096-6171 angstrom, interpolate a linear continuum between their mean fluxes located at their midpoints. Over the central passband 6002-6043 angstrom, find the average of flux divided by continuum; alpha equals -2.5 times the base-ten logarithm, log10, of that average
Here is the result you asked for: -0.03 mag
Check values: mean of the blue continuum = 24.6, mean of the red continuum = 25.2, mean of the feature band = 25.5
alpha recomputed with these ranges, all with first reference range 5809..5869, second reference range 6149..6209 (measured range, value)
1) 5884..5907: 0.20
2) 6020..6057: -0.05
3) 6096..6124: -0.07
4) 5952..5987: 0.02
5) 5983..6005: 0.00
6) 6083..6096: -0.05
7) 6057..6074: -0.04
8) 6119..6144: -0.05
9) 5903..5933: 0.02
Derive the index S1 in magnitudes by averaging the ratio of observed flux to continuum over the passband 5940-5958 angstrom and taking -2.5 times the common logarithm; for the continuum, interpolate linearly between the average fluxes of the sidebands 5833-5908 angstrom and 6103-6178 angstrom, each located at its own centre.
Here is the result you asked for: -0.053 mag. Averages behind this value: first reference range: 24.1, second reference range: 25.1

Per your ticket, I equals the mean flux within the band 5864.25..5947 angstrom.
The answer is 24.2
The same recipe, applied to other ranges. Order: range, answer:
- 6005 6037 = 25.5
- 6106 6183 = 25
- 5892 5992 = 24.5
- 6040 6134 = 26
